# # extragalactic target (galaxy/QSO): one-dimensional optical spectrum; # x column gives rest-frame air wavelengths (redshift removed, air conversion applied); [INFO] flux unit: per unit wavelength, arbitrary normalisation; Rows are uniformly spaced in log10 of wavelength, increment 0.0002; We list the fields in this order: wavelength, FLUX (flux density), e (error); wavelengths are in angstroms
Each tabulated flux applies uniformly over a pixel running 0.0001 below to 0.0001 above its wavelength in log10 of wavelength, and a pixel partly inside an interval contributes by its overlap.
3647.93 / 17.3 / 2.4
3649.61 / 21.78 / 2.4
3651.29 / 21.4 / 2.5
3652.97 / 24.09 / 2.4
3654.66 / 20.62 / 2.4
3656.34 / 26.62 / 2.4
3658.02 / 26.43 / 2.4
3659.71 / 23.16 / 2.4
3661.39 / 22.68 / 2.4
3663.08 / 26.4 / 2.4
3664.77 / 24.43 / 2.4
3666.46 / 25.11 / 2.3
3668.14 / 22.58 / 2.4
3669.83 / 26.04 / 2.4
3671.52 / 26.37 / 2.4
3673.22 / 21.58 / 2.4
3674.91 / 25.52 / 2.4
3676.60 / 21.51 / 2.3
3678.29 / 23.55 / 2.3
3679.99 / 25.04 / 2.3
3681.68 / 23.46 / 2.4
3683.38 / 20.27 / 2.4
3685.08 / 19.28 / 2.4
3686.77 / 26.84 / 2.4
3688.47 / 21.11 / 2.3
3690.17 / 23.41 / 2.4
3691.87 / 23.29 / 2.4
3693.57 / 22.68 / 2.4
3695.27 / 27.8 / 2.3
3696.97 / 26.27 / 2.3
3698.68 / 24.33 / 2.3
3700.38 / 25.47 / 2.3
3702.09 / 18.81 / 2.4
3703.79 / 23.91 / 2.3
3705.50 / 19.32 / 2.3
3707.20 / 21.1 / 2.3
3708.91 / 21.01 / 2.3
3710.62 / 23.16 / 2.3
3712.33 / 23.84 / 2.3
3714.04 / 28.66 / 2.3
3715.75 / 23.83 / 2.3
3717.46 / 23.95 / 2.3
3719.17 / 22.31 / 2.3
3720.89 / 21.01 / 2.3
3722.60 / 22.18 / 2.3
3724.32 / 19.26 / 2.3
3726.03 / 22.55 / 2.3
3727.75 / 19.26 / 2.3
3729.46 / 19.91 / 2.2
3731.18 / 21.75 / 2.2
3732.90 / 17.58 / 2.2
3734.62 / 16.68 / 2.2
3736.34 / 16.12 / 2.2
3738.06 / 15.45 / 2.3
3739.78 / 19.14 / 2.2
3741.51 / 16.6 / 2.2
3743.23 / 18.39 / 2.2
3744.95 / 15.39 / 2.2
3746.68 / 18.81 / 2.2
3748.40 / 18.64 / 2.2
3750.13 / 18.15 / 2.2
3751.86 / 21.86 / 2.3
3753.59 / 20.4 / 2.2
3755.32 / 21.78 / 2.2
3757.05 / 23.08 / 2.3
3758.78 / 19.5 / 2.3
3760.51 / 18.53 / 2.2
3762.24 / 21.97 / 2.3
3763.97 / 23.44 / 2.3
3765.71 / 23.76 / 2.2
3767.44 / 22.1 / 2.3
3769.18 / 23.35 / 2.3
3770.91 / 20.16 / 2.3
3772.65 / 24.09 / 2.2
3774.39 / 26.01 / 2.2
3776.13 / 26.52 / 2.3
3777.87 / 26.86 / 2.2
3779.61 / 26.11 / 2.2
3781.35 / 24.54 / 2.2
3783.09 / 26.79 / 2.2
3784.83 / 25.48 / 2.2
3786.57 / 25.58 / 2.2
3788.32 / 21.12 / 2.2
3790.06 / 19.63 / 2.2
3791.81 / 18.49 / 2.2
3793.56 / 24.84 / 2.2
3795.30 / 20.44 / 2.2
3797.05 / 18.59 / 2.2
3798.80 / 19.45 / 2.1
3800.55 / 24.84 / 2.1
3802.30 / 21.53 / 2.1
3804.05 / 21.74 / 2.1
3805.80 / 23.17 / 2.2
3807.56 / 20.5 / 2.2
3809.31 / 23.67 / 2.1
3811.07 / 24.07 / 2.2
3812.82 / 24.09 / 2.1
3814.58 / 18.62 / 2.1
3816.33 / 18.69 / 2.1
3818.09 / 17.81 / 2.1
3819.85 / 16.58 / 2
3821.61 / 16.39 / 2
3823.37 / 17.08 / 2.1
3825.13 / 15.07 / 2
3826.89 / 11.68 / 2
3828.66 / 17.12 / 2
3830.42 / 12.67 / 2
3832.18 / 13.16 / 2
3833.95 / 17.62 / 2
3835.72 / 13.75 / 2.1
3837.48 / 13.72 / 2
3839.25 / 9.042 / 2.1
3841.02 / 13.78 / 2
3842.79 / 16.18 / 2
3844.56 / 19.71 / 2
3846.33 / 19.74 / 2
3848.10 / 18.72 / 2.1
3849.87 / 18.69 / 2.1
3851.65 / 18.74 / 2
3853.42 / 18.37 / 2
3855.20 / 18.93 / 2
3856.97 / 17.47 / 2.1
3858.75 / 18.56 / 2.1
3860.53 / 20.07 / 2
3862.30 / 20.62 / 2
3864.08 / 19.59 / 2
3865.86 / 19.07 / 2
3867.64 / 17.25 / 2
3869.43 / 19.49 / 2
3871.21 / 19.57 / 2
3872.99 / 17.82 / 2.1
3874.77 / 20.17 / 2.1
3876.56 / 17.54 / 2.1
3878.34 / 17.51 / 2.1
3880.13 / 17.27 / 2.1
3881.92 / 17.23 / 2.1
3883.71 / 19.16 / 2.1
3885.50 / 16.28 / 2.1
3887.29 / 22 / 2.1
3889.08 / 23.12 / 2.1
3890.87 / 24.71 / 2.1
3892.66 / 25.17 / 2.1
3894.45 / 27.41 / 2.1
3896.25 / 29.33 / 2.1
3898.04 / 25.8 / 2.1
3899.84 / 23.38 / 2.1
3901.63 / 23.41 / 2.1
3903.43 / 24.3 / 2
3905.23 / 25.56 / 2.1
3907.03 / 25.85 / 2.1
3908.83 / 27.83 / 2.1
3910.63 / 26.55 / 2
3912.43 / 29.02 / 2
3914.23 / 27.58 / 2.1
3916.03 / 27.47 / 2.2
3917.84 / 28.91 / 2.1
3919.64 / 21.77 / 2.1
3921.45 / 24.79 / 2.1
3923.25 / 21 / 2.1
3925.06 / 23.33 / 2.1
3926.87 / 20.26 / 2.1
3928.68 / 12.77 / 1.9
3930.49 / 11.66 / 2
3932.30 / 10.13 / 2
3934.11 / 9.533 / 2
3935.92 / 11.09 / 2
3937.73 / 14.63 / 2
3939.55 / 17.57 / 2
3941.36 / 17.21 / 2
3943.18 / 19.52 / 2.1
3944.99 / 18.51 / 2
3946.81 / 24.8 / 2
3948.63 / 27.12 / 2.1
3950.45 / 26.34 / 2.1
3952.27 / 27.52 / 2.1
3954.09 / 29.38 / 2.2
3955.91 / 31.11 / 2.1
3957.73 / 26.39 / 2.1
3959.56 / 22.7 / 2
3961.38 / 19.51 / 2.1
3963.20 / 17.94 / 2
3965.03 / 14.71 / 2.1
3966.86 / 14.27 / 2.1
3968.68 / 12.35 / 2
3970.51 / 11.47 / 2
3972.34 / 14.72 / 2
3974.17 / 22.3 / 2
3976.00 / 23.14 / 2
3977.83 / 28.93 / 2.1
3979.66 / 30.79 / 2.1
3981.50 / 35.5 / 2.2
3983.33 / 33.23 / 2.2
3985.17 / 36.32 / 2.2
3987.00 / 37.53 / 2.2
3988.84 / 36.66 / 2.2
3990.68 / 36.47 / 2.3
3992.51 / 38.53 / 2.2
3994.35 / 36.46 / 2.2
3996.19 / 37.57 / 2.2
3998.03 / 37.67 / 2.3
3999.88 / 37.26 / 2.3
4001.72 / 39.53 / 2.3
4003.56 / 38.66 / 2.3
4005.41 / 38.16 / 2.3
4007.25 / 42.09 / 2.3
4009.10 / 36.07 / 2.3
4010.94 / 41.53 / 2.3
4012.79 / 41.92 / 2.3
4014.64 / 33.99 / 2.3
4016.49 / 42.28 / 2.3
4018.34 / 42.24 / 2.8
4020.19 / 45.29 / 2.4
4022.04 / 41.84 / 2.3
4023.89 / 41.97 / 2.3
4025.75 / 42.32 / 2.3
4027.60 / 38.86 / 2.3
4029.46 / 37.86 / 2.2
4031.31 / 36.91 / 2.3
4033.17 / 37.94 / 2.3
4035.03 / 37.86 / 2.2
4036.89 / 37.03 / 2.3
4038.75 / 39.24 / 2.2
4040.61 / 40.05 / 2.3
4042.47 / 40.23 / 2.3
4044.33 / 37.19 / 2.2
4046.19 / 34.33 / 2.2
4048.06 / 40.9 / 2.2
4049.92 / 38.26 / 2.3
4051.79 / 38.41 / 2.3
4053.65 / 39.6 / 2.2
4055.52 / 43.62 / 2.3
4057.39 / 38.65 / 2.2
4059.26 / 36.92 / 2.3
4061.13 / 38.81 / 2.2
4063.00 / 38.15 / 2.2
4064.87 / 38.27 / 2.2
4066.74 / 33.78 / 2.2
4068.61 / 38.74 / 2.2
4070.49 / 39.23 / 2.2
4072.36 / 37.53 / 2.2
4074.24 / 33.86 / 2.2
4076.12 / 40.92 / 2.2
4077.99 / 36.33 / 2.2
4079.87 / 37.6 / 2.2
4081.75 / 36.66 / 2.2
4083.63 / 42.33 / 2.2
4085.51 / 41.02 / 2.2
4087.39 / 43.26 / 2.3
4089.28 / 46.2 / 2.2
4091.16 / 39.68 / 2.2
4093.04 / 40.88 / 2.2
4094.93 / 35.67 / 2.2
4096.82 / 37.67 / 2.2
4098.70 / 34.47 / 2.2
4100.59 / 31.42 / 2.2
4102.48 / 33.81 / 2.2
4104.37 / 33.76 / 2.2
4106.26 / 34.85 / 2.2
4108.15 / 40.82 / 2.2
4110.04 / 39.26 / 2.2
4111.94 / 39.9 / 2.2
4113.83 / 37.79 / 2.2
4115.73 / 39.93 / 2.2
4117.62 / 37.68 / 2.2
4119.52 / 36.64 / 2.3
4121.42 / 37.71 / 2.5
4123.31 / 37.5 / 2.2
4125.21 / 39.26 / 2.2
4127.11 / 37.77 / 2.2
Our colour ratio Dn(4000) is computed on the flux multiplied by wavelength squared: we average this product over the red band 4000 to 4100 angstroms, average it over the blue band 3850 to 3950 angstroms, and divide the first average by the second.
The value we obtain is 2.0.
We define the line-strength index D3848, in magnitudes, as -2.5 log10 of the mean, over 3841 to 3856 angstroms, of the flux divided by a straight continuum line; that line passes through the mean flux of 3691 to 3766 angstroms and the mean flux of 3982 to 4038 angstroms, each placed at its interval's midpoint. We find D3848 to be 0.48 mag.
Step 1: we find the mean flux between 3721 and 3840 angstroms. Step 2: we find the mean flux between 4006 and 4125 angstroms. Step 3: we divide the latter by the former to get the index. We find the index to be 1.93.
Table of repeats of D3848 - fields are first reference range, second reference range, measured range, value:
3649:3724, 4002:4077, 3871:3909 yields 0.41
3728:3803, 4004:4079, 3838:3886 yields 0.46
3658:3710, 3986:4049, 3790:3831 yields 0.44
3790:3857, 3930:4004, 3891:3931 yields -0.09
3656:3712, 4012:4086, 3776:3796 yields 0.17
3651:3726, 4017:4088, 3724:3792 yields 0.24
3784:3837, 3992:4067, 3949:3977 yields 0.48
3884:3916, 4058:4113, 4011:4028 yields -0.23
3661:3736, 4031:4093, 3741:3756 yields 0.30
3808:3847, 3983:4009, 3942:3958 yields 0.25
